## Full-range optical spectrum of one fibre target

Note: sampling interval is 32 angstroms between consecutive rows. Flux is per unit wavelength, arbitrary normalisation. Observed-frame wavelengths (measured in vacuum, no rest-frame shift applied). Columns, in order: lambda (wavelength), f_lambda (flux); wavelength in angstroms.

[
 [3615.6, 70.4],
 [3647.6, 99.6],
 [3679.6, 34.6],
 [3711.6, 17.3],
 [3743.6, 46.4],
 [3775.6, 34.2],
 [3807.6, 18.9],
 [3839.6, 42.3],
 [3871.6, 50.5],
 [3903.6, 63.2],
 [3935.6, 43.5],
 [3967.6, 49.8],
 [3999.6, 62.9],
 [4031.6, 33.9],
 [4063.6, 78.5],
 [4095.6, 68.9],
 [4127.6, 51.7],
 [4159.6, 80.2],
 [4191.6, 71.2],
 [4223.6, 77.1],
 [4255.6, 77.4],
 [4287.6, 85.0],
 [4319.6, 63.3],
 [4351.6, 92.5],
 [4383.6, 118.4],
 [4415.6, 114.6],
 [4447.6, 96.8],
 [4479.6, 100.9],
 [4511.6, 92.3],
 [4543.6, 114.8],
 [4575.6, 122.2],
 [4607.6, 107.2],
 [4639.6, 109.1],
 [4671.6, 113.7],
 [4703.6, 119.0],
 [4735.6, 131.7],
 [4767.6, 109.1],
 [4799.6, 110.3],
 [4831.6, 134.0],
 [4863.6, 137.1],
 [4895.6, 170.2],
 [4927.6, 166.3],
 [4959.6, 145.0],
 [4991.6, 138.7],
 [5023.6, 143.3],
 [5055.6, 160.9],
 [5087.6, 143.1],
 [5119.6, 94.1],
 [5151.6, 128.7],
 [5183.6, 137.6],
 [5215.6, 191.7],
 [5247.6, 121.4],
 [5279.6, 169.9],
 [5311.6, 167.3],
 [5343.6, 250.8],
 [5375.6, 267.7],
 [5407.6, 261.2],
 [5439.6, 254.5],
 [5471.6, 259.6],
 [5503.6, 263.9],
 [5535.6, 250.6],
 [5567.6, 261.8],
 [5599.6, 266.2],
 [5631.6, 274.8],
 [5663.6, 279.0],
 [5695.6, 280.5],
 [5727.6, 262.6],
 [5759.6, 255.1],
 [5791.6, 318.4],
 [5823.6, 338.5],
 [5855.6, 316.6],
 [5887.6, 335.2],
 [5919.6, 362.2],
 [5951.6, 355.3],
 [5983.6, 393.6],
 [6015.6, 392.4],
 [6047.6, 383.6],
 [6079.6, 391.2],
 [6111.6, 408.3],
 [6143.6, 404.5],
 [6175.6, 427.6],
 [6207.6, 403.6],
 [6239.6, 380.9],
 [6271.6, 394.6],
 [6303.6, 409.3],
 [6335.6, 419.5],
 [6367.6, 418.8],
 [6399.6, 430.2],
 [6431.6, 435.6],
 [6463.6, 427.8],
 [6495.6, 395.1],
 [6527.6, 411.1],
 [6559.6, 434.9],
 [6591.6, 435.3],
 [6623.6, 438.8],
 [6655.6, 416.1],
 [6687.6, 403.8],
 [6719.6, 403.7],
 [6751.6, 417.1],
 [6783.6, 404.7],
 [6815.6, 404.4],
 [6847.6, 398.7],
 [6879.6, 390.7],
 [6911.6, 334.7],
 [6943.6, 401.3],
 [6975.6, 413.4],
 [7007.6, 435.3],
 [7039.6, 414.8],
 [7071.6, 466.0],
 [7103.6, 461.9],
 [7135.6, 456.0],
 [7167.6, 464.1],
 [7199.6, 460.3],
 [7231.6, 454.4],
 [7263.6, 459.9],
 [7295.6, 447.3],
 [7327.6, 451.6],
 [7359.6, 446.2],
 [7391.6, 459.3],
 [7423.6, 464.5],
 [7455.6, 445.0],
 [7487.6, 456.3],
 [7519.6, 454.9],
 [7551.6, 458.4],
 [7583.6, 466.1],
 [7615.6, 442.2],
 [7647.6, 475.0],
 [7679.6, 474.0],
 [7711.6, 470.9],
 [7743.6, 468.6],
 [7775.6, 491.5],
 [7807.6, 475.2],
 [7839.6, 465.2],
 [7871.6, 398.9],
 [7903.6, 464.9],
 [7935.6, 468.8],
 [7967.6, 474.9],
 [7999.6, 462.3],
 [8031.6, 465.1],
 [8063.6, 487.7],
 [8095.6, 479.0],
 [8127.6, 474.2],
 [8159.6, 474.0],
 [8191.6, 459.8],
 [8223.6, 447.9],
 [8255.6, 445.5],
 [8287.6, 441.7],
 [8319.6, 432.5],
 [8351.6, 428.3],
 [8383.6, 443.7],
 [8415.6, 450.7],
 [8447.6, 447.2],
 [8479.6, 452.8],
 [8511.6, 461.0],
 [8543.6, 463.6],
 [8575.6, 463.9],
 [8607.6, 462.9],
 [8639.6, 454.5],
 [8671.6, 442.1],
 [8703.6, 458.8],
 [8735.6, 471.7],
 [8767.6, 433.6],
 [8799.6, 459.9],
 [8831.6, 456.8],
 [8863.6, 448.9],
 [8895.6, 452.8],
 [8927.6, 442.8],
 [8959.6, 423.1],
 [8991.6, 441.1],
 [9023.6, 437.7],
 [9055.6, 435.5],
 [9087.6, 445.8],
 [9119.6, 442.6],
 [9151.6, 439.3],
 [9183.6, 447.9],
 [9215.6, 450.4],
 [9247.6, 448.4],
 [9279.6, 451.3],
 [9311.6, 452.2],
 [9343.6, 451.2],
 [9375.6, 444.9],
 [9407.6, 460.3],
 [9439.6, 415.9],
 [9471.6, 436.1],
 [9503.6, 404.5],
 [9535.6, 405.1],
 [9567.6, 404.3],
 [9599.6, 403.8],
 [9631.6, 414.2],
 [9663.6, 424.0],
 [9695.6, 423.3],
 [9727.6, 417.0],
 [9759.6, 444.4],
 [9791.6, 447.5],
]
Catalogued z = 0.335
